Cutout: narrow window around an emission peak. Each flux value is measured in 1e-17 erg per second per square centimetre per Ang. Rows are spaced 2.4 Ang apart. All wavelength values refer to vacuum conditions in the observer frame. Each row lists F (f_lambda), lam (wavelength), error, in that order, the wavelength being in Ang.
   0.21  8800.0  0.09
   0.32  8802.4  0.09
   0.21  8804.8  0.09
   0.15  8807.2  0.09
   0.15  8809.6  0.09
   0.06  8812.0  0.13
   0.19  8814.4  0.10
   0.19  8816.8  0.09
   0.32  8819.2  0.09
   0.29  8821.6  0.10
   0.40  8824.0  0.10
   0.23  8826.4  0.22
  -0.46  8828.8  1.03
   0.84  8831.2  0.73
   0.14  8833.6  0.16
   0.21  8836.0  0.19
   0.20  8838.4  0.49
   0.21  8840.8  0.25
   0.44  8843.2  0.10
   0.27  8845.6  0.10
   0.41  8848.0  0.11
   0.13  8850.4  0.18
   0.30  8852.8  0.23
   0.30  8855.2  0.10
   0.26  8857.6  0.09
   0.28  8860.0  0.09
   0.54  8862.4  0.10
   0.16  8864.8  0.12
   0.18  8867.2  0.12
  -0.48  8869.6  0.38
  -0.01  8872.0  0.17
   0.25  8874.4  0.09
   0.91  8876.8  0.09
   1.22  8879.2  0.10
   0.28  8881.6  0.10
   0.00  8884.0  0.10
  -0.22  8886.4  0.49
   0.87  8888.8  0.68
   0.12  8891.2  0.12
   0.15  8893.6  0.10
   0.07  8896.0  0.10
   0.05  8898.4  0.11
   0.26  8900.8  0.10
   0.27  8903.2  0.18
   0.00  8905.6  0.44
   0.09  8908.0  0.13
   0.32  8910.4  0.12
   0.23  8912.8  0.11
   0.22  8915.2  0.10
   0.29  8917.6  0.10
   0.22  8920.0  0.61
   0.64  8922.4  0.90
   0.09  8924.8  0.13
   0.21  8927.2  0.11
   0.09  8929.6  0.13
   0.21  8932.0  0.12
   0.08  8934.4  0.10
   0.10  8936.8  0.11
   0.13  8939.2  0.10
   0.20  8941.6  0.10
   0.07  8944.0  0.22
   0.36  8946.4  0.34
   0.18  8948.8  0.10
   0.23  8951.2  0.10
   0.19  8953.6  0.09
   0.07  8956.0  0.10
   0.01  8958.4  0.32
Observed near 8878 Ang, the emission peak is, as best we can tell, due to H-beta 4861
